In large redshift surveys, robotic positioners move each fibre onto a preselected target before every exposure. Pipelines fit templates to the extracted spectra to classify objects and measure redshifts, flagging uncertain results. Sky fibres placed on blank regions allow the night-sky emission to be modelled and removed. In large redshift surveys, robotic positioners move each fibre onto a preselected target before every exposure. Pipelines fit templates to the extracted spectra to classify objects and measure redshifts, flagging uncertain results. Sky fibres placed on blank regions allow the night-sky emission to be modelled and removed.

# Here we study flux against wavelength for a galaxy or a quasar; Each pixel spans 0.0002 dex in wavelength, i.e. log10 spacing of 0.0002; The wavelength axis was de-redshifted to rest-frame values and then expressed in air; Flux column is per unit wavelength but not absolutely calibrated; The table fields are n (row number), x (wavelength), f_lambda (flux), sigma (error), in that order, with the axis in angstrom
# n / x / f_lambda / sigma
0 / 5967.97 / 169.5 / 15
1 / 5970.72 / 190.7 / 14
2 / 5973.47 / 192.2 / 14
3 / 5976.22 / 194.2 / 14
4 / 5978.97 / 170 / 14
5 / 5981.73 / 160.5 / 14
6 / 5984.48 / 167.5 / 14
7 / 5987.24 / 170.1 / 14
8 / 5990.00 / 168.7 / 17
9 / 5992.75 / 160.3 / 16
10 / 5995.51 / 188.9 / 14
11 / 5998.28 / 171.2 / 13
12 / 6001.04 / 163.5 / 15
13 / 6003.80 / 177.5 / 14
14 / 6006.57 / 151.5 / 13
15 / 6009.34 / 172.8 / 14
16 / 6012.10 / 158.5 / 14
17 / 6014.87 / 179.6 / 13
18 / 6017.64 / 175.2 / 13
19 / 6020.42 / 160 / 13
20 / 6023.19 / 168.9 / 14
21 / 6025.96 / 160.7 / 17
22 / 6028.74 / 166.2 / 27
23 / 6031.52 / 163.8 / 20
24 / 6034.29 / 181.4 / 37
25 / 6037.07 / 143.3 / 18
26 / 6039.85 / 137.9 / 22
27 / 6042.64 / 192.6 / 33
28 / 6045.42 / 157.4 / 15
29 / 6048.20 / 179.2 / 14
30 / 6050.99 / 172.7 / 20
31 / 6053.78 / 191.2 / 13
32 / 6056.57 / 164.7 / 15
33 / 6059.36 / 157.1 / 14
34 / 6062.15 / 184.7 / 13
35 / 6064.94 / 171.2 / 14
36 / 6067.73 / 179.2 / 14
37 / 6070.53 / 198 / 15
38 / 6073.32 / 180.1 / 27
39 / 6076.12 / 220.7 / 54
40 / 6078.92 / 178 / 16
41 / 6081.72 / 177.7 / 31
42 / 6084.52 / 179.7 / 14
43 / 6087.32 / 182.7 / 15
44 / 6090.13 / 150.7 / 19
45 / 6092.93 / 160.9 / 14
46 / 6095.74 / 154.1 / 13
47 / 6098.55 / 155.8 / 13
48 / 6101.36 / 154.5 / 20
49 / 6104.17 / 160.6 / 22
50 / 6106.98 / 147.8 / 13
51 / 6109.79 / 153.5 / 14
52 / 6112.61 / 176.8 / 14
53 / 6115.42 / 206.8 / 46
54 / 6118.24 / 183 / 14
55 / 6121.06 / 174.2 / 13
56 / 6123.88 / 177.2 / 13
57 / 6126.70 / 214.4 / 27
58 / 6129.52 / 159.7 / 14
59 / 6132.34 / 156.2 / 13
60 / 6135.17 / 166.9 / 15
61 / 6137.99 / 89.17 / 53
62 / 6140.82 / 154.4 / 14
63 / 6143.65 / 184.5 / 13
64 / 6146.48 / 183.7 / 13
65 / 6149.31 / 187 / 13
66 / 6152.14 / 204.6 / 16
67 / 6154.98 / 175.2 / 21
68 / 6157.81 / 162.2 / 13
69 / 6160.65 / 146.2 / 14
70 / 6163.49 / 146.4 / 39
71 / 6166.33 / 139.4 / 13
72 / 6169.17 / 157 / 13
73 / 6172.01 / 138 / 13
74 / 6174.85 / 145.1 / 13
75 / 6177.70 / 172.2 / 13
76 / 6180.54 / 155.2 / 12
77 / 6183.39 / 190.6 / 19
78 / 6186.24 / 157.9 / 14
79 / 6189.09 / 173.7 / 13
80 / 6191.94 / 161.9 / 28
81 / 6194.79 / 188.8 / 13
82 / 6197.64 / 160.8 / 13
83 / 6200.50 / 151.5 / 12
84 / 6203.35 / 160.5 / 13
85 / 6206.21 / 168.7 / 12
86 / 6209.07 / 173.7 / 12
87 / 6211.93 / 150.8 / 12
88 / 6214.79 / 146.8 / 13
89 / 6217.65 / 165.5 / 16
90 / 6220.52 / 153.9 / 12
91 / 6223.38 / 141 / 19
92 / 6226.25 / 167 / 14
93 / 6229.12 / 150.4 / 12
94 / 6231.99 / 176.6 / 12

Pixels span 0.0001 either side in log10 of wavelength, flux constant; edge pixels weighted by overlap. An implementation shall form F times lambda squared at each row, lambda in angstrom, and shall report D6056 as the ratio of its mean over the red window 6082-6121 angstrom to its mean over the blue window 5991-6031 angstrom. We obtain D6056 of 1.0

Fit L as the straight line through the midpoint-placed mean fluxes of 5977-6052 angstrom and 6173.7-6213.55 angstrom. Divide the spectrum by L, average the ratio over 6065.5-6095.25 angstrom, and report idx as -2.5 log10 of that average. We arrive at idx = -0.08 mag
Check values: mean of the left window 168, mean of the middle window 180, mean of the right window 165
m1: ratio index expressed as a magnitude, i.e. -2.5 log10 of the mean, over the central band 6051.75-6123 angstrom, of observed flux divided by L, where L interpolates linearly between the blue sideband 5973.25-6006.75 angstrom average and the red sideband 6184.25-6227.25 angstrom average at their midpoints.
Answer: -0.04 mag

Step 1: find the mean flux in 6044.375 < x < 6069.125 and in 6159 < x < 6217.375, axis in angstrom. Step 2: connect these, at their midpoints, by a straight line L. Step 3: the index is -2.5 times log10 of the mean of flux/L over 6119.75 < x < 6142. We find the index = 0.027 mag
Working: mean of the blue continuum 173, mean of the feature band 162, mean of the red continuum 159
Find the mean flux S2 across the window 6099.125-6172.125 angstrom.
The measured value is 166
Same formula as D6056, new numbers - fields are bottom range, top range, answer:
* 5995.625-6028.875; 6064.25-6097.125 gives 1.08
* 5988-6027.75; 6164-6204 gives 1.01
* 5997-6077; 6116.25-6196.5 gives 1.01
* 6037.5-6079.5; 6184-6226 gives 0.96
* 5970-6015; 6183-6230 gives 1.01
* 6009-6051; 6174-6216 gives 1.04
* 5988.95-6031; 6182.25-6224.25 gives 1.03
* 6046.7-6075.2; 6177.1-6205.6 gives 0.98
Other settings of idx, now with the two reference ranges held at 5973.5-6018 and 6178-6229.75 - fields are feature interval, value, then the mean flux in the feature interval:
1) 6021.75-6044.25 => 0.03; 164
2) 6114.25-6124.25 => -0.12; 186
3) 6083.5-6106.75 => 0.04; 161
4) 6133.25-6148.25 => 0.06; 156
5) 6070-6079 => -0.17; 196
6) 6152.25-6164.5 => 0.01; 163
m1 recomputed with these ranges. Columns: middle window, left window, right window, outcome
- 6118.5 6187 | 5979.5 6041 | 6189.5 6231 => -0.01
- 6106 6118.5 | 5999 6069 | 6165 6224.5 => -0.06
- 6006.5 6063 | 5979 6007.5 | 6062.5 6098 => 0.03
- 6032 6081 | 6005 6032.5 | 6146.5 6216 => -0.07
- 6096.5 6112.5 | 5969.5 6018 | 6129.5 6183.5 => 0.05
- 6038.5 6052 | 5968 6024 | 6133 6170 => 0.00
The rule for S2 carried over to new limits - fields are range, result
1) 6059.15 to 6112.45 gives 171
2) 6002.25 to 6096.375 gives 172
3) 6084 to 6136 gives 169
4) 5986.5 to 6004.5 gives 171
